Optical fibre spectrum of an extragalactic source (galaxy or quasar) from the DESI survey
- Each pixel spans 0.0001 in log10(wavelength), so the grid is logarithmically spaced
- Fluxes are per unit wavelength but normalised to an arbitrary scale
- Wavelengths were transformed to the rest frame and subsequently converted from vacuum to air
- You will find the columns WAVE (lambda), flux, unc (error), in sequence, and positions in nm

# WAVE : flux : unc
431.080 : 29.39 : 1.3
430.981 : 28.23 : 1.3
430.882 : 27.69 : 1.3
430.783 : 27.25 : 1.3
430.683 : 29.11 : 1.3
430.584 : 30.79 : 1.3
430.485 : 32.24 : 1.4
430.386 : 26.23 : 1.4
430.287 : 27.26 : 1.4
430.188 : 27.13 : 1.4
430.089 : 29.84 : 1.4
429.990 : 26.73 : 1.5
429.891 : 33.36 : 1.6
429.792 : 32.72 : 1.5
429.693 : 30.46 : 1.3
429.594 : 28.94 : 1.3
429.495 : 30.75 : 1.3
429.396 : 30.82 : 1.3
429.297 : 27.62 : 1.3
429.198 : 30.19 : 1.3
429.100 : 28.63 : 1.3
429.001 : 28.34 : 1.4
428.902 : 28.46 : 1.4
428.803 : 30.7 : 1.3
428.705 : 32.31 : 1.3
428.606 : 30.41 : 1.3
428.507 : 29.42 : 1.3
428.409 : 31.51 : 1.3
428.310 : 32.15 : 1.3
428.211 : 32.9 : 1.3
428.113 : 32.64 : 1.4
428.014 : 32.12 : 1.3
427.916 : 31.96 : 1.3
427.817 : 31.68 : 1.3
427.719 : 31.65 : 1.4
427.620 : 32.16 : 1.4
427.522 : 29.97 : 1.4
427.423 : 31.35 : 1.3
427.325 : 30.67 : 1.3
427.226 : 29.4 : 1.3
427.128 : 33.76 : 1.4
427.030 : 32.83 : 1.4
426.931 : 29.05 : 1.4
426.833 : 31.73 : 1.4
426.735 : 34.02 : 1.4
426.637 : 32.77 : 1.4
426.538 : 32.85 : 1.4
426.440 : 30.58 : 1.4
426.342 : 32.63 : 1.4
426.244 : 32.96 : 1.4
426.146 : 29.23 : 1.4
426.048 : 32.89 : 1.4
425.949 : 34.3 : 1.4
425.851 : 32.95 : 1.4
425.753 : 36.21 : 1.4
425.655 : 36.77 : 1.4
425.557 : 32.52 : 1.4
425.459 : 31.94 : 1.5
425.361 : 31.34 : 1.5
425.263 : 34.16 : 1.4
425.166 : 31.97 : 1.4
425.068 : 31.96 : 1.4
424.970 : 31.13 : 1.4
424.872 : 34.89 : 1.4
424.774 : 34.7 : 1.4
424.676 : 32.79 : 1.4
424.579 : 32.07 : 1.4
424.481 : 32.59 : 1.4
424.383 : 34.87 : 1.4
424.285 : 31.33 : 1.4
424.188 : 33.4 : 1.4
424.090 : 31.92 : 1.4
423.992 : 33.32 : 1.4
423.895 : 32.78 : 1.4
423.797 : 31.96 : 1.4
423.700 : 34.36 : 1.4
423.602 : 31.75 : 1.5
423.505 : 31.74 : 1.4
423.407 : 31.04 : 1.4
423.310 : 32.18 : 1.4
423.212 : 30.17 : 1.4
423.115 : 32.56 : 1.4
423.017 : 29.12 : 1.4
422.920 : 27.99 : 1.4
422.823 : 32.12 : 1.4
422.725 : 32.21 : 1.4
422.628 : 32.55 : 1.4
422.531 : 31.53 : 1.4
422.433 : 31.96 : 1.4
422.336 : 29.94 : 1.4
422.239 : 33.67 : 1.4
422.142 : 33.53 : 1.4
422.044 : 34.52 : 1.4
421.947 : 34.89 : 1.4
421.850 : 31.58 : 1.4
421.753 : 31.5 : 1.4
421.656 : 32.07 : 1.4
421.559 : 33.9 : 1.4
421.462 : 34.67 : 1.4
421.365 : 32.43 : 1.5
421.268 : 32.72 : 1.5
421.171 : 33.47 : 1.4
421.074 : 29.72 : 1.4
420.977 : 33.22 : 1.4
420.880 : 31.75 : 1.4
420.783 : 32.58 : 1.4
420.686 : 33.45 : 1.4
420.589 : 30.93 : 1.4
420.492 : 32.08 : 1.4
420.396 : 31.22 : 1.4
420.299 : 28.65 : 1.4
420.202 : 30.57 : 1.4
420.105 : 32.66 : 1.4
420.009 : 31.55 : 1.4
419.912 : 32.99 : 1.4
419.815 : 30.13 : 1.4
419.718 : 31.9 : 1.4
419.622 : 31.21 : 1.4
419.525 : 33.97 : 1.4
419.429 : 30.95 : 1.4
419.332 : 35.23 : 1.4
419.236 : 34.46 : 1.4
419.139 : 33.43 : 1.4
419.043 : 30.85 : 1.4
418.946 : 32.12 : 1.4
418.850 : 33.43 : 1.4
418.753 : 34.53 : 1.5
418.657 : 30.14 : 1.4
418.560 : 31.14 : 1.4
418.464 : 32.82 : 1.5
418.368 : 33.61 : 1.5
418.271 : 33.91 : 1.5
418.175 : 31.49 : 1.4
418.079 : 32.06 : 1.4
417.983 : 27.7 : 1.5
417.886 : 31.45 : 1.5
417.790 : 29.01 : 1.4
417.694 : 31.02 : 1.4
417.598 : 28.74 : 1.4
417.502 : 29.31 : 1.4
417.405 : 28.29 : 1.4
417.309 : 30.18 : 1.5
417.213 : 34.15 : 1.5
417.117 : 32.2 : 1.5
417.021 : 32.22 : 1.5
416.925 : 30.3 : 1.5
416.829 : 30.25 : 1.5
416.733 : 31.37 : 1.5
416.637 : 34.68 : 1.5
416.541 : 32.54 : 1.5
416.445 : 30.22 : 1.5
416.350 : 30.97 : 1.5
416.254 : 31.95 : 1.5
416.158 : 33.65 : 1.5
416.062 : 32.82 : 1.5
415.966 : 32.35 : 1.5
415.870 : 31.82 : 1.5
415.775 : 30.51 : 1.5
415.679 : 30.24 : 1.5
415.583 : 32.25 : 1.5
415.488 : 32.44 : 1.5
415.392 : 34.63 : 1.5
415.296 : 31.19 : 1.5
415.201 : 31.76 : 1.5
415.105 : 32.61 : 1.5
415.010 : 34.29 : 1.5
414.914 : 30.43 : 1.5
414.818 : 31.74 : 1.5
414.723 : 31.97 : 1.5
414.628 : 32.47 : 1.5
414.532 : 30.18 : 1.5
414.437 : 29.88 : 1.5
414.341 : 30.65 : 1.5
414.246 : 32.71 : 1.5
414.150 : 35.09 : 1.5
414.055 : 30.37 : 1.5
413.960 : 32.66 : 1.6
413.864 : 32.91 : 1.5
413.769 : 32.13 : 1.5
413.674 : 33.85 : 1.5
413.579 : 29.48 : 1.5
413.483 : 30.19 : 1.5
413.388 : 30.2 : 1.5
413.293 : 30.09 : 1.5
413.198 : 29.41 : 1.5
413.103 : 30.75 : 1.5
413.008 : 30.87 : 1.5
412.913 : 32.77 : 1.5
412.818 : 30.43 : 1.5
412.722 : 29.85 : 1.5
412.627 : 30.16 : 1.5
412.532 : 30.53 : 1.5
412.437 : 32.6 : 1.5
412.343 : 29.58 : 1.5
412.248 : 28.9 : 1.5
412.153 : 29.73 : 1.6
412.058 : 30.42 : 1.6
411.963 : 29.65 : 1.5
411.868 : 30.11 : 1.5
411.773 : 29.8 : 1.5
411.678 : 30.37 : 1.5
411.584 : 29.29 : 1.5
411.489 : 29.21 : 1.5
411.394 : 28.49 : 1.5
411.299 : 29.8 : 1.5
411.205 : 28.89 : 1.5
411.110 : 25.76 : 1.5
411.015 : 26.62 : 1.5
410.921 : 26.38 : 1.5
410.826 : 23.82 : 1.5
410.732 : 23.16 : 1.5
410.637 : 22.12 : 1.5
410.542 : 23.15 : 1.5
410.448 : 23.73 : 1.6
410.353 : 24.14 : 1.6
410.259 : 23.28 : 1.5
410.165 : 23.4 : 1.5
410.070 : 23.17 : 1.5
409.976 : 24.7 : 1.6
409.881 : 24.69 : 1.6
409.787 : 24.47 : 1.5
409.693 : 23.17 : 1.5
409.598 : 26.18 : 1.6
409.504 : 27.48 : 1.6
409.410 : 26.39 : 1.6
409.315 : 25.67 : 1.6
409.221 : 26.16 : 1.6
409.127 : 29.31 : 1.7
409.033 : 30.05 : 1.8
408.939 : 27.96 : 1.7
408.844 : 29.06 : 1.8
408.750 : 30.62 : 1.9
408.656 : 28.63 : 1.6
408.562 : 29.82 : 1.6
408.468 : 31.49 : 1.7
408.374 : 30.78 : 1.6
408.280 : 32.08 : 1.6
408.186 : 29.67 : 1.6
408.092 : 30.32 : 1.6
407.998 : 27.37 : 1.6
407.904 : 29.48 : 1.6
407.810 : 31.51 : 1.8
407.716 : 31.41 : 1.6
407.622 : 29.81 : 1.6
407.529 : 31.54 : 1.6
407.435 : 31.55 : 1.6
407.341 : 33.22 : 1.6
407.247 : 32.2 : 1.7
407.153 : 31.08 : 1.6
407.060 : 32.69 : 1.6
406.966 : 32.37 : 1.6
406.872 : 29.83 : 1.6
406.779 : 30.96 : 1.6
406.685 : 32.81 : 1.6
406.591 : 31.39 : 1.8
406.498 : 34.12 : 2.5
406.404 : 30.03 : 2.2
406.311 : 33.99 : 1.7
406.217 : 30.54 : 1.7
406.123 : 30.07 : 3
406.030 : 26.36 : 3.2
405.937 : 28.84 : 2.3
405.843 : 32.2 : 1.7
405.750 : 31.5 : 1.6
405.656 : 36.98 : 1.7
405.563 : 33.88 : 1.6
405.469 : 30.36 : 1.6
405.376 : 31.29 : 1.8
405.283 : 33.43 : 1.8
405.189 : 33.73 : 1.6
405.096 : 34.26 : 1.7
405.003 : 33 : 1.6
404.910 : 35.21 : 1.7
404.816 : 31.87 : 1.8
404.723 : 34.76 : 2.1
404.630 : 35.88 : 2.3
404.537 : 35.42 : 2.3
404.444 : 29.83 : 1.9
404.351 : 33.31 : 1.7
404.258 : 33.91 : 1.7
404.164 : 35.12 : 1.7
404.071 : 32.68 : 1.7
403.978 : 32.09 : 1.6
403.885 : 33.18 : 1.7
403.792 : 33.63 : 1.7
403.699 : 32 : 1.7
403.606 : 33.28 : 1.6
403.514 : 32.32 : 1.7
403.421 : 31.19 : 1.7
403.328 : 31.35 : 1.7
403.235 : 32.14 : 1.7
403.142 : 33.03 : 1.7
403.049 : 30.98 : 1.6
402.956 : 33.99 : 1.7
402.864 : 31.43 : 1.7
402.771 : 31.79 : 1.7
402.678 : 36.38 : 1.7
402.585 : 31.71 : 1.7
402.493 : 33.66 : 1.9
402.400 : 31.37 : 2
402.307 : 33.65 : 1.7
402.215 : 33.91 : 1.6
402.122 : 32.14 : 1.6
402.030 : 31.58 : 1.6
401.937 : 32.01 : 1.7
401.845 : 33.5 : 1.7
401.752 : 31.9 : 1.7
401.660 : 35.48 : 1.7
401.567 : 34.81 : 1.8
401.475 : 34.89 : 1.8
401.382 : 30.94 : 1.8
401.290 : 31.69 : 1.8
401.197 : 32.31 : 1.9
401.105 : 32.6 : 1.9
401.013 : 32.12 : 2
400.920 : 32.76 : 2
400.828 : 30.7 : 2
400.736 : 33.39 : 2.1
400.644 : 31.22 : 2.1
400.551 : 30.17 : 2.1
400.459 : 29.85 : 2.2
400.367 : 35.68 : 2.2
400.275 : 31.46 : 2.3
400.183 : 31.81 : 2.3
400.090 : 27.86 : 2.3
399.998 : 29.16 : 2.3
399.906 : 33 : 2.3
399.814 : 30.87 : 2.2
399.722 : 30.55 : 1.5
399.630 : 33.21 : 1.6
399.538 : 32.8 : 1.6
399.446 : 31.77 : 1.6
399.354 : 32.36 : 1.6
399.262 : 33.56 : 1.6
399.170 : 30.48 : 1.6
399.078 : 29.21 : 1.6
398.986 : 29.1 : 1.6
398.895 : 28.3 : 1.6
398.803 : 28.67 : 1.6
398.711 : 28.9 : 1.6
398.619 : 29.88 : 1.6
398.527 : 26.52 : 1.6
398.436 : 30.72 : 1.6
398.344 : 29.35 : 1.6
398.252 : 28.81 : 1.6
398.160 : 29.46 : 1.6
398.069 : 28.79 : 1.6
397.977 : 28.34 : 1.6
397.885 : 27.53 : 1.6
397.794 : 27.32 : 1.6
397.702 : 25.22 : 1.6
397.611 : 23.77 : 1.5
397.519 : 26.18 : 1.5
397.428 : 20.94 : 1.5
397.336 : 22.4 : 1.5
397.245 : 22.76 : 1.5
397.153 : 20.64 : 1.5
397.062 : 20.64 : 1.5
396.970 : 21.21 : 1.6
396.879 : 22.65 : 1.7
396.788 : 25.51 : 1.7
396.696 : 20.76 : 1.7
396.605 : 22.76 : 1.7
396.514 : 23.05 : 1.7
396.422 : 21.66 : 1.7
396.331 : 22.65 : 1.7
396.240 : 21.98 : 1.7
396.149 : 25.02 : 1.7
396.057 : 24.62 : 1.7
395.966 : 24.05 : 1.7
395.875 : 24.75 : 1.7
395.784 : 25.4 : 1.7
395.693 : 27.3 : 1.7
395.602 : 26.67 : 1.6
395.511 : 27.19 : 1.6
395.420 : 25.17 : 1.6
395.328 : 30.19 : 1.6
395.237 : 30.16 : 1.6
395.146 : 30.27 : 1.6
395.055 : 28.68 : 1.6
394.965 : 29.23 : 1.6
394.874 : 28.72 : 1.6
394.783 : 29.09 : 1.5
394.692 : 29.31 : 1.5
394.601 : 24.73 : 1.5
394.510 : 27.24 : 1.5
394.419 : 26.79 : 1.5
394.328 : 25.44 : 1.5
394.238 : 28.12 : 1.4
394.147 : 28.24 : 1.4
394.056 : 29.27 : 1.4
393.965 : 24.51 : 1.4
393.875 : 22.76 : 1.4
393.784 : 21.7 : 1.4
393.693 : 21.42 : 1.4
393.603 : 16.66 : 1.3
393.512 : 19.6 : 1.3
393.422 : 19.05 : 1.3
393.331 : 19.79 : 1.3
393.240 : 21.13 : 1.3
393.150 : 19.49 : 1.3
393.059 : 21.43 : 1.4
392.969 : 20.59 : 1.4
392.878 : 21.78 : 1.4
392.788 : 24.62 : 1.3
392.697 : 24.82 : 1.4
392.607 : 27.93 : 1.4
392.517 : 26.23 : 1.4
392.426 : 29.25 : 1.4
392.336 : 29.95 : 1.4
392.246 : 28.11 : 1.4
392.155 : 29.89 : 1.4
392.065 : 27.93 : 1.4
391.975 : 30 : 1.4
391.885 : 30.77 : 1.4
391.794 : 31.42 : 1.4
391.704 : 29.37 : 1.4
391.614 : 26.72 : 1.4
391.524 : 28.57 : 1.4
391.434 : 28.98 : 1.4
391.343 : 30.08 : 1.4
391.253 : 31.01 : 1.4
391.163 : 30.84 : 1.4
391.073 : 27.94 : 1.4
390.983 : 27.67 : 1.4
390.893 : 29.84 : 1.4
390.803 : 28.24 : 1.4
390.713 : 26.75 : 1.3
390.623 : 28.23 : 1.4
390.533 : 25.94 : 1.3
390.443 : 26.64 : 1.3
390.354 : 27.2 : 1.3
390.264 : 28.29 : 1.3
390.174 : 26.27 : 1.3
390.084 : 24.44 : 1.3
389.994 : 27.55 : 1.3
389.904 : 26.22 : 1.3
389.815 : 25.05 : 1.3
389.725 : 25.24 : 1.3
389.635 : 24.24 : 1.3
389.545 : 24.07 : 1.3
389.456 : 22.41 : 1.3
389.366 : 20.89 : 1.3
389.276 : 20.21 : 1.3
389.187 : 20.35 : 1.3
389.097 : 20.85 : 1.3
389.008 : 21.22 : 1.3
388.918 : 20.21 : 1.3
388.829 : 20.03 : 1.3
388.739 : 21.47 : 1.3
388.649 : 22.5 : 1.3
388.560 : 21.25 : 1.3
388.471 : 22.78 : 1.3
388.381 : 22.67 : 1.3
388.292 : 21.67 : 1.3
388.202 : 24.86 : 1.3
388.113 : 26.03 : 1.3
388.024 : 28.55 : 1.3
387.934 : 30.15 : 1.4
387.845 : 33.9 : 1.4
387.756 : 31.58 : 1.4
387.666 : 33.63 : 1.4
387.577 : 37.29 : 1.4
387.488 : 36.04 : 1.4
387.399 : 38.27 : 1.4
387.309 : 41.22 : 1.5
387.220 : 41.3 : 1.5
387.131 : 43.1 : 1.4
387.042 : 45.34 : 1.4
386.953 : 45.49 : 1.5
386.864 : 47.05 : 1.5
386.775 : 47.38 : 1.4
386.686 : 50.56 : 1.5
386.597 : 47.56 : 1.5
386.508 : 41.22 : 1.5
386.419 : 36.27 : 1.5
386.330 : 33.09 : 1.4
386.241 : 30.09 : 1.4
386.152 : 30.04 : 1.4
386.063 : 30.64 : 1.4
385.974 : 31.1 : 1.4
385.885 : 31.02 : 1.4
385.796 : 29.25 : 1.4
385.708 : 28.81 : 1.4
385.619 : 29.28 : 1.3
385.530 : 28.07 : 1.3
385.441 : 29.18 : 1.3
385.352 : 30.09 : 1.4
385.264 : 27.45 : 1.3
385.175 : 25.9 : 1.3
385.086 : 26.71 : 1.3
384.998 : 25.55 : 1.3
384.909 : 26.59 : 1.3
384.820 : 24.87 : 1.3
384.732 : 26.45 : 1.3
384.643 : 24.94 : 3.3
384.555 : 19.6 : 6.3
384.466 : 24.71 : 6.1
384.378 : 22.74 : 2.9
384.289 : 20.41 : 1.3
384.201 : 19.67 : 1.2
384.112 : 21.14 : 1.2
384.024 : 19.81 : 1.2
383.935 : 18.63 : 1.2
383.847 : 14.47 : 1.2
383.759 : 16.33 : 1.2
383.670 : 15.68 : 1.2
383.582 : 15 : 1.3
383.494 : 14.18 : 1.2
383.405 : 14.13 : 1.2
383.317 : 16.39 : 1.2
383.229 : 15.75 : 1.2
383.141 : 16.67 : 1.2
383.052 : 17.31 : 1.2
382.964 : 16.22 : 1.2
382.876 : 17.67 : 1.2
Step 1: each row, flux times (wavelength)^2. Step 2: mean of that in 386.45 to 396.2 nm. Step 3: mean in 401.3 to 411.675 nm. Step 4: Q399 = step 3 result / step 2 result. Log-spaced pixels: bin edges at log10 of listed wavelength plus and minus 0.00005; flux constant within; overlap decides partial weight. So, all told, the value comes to 1.18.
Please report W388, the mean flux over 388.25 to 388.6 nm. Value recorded 22.1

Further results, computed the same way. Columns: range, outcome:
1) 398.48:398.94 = 28.5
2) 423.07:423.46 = 31.5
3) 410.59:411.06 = 24.4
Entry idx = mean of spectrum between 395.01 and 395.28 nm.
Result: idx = 29.7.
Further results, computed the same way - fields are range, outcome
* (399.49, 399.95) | 32.1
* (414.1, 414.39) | 32.7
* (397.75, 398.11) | 28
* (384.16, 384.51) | 21.9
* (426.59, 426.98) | 32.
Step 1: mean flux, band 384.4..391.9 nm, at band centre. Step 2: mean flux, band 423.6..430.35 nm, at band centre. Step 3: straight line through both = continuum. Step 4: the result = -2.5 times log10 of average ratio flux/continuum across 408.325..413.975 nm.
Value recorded 0.09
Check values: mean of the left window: 29.3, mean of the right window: 31.7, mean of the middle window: 28.3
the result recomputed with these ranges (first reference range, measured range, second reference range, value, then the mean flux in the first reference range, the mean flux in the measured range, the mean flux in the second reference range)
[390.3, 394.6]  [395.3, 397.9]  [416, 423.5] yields 0.13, 26.2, 24.1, 31.9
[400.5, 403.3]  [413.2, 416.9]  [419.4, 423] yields 0.01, 32.6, 31.8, 32.1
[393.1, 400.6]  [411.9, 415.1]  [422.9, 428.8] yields -0.05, 26.6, 31.1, 32.2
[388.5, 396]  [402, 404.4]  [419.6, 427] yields -0.17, 25.7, 32.8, 32.3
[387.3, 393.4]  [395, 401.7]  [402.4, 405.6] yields 0.08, 26.5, 28.3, 33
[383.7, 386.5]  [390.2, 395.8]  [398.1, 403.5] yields 0.09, 26.1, 26.6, 31.6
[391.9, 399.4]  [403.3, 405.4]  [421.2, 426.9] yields -0.19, 25.8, 33.2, 32.6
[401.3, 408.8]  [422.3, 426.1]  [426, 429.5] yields -0.04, 32.2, 32.5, 31.2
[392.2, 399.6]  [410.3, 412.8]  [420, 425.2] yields 0.06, 25.9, 27.9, 32.2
